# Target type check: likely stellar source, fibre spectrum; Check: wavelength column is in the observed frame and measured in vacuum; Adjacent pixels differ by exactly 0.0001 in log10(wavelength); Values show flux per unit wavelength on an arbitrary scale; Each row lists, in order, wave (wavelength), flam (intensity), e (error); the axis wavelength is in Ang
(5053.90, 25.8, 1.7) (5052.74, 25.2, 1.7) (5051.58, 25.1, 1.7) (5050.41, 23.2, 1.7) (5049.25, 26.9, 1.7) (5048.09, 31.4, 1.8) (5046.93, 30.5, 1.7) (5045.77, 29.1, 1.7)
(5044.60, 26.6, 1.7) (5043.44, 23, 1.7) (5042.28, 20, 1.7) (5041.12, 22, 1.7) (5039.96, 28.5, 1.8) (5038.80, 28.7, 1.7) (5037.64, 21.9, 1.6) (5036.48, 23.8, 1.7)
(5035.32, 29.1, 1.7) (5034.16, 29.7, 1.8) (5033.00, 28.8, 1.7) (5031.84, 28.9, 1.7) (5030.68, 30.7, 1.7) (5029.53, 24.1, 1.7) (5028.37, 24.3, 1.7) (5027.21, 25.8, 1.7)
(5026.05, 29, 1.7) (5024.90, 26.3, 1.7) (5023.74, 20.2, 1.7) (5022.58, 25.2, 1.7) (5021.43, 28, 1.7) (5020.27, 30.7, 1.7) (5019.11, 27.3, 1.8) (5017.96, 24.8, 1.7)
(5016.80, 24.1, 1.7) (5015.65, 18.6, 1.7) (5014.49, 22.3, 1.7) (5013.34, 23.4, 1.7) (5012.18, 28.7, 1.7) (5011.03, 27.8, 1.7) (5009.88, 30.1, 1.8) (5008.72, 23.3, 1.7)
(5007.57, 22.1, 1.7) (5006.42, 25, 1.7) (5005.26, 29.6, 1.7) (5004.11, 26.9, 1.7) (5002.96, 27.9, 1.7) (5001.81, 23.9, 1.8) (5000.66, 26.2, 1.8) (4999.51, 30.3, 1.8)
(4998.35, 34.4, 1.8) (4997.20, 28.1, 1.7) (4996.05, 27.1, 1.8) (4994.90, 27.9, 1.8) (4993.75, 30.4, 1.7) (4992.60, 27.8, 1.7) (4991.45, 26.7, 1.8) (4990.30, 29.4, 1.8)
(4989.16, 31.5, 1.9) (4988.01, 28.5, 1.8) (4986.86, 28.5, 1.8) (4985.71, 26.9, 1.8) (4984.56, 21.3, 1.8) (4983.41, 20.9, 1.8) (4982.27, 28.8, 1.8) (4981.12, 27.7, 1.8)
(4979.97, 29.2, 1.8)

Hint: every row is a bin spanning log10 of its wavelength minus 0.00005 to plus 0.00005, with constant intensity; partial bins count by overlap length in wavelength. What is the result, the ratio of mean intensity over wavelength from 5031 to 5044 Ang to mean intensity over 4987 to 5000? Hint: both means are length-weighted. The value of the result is 0.89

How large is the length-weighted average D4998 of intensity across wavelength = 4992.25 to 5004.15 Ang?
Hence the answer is 28.3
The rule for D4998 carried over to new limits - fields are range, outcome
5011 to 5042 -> 25.9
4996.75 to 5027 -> 26.3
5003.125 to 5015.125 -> 26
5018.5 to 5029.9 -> 26.1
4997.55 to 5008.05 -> 27.4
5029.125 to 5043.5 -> 26.2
